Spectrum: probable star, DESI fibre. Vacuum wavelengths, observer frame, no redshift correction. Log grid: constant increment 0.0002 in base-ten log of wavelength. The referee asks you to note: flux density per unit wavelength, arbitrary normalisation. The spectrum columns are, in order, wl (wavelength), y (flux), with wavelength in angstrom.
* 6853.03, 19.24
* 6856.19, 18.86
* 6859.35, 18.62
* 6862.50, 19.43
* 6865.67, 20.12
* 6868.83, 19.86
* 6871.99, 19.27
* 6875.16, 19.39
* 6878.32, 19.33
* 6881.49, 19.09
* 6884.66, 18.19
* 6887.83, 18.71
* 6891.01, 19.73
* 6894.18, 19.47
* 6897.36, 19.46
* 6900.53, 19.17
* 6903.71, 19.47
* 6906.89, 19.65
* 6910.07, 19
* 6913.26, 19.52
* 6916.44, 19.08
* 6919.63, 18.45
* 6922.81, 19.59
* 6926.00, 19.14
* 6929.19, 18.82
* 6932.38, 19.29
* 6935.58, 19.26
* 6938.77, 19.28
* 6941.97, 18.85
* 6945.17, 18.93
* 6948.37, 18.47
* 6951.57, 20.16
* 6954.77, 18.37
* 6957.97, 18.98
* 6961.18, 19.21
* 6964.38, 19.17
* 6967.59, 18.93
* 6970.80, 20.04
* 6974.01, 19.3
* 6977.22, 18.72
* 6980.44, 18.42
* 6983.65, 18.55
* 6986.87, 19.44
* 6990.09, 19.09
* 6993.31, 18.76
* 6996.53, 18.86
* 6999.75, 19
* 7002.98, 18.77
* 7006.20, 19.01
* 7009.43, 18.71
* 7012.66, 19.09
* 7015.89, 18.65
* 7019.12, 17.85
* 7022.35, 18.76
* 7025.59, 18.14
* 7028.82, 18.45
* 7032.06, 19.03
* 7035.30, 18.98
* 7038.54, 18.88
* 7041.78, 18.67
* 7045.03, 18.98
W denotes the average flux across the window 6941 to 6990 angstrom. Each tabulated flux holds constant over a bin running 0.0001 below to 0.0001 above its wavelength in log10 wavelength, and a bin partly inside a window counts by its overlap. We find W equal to 19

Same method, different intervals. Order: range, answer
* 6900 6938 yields 19.2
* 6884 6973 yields 19.2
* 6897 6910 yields 19.4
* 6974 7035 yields 18.8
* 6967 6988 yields 19.1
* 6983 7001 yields 19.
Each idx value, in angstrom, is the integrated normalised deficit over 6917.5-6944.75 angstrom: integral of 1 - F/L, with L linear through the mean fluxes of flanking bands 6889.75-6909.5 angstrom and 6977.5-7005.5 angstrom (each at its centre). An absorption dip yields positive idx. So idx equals 0.3 angstrom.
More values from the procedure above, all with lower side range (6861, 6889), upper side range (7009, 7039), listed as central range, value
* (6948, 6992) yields -0.47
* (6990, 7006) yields -0.11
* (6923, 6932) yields -0.03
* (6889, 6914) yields -0.34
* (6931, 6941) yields -0.12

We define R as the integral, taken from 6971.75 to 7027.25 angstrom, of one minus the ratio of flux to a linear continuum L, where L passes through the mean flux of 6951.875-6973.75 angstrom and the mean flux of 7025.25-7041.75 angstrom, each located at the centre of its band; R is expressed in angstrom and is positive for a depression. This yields 0.5 angstrom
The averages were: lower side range 19.2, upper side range 18.7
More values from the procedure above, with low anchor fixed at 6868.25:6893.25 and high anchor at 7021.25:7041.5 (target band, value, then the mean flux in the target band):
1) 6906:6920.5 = -0.1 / 19.1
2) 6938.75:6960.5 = 0.0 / 19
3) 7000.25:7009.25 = 0.0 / 18.9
